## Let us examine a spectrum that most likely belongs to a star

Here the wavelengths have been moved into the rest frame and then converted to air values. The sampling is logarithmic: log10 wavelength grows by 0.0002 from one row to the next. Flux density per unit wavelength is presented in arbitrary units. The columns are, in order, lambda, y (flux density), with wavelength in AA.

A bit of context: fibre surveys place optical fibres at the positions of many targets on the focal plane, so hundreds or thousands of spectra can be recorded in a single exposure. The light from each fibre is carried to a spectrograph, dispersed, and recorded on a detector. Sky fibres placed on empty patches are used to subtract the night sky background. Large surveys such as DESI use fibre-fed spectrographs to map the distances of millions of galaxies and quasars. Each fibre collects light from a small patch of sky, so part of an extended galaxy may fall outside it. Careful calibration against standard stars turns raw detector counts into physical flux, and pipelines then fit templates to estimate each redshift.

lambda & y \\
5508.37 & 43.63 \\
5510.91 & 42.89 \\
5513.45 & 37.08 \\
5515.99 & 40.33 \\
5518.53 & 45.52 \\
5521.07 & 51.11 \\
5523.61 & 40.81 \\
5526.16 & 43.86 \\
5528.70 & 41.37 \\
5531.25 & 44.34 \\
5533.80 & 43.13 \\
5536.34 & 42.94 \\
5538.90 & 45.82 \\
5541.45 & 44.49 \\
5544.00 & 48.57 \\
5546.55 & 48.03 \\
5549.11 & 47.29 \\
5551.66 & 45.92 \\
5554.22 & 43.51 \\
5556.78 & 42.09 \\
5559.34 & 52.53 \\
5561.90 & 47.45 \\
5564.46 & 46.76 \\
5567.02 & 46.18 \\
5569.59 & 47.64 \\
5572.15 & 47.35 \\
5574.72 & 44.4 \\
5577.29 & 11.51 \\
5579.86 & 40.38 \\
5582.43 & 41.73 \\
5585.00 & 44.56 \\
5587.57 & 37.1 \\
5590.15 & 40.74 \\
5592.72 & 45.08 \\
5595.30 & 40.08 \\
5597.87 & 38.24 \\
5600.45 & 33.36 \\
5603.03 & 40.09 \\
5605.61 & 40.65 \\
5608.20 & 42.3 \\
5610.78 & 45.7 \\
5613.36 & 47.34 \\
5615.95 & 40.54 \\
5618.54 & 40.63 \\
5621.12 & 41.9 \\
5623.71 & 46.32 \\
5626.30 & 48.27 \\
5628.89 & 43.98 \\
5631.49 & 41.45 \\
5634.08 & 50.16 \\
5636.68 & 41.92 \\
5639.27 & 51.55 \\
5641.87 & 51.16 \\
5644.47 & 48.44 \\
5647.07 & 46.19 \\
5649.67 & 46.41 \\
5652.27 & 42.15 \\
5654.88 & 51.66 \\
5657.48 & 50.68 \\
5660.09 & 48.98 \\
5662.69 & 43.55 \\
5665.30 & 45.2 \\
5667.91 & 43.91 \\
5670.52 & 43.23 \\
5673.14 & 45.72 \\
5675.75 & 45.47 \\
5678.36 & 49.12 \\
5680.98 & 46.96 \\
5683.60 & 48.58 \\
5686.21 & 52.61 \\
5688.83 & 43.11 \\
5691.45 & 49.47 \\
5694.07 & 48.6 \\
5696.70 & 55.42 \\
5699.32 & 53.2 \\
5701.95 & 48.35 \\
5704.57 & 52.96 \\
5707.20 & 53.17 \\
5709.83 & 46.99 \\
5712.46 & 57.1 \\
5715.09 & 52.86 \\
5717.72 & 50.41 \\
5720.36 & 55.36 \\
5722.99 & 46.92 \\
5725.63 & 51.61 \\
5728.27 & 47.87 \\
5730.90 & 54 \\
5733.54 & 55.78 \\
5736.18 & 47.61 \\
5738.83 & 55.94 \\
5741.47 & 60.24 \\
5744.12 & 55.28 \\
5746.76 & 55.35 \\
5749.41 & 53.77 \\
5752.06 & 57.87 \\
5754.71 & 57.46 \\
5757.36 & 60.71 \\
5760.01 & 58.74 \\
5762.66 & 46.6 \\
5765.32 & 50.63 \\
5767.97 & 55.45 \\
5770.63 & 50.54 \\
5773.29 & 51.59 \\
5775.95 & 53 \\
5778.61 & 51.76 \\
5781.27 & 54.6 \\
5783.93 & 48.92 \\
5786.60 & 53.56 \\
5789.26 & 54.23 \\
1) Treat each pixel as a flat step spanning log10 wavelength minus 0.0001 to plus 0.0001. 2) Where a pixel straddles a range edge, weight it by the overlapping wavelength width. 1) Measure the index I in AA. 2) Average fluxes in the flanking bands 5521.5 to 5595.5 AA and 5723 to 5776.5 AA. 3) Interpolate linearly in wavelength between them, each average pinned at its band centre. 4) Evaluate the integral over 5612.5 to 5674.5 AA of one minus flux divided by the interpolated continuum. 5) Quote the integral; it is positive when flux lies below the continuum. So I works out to 2.8 AA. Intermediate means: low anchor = 43.4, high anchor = 53.8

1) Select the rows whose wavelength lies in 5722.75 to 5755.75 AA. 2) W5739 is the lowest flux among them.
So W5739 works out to 46.92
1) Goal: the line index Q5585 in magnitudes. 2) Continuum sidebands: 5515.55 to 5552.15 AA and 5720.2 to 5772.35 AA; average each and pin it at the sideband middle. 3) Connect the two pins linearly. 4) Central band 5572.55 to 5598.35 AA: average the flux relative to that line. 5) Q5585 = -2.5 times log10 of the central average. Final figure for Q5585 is 0.21 mag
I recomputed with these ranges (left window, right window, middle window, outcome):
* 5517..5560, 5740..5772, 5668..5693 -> 2.3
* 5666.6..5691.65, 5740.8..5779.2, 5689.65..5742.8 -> -1.9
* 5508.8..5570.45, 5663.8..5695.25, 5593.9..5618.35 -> 2.6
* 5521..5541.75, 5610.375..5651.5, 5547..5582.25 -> 0.8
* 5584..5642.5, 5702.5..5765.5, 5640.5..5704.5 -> 0.3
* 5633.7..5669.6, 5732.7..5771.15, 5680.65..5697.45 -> 0.3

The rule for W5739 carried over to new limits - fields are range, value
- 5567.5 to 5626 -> 11.51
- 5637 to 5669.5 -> 42.15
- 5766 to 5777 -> 50.54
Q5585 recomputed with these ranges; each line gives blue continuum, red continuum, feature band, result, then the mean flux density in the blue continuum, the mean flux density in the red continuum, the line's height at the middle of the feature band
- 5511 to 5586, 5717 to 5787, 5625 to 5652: 0.03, 43.7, 53.4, 48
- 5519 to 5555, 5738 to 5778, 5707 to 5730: 0.04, 45.1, 54.8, 53.1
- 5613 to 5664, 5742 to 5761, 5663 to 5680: 0.09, 46.1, 57.1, 49.4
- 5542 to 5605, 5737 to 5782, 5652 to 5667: 0.02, 42.5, 54.6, 48.1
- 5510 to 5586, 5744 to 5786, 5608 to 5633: 0.07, 43.7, 53.8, 47.1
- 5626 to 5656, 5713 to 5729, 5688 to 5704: 0.00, 46.9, 51.2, 49.9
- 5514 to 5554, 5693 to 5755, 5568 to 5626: 0.16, 44.7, 53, 47.5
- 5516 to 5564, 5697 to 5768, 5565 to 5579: 0.17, 45.4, 53.4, 46.7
